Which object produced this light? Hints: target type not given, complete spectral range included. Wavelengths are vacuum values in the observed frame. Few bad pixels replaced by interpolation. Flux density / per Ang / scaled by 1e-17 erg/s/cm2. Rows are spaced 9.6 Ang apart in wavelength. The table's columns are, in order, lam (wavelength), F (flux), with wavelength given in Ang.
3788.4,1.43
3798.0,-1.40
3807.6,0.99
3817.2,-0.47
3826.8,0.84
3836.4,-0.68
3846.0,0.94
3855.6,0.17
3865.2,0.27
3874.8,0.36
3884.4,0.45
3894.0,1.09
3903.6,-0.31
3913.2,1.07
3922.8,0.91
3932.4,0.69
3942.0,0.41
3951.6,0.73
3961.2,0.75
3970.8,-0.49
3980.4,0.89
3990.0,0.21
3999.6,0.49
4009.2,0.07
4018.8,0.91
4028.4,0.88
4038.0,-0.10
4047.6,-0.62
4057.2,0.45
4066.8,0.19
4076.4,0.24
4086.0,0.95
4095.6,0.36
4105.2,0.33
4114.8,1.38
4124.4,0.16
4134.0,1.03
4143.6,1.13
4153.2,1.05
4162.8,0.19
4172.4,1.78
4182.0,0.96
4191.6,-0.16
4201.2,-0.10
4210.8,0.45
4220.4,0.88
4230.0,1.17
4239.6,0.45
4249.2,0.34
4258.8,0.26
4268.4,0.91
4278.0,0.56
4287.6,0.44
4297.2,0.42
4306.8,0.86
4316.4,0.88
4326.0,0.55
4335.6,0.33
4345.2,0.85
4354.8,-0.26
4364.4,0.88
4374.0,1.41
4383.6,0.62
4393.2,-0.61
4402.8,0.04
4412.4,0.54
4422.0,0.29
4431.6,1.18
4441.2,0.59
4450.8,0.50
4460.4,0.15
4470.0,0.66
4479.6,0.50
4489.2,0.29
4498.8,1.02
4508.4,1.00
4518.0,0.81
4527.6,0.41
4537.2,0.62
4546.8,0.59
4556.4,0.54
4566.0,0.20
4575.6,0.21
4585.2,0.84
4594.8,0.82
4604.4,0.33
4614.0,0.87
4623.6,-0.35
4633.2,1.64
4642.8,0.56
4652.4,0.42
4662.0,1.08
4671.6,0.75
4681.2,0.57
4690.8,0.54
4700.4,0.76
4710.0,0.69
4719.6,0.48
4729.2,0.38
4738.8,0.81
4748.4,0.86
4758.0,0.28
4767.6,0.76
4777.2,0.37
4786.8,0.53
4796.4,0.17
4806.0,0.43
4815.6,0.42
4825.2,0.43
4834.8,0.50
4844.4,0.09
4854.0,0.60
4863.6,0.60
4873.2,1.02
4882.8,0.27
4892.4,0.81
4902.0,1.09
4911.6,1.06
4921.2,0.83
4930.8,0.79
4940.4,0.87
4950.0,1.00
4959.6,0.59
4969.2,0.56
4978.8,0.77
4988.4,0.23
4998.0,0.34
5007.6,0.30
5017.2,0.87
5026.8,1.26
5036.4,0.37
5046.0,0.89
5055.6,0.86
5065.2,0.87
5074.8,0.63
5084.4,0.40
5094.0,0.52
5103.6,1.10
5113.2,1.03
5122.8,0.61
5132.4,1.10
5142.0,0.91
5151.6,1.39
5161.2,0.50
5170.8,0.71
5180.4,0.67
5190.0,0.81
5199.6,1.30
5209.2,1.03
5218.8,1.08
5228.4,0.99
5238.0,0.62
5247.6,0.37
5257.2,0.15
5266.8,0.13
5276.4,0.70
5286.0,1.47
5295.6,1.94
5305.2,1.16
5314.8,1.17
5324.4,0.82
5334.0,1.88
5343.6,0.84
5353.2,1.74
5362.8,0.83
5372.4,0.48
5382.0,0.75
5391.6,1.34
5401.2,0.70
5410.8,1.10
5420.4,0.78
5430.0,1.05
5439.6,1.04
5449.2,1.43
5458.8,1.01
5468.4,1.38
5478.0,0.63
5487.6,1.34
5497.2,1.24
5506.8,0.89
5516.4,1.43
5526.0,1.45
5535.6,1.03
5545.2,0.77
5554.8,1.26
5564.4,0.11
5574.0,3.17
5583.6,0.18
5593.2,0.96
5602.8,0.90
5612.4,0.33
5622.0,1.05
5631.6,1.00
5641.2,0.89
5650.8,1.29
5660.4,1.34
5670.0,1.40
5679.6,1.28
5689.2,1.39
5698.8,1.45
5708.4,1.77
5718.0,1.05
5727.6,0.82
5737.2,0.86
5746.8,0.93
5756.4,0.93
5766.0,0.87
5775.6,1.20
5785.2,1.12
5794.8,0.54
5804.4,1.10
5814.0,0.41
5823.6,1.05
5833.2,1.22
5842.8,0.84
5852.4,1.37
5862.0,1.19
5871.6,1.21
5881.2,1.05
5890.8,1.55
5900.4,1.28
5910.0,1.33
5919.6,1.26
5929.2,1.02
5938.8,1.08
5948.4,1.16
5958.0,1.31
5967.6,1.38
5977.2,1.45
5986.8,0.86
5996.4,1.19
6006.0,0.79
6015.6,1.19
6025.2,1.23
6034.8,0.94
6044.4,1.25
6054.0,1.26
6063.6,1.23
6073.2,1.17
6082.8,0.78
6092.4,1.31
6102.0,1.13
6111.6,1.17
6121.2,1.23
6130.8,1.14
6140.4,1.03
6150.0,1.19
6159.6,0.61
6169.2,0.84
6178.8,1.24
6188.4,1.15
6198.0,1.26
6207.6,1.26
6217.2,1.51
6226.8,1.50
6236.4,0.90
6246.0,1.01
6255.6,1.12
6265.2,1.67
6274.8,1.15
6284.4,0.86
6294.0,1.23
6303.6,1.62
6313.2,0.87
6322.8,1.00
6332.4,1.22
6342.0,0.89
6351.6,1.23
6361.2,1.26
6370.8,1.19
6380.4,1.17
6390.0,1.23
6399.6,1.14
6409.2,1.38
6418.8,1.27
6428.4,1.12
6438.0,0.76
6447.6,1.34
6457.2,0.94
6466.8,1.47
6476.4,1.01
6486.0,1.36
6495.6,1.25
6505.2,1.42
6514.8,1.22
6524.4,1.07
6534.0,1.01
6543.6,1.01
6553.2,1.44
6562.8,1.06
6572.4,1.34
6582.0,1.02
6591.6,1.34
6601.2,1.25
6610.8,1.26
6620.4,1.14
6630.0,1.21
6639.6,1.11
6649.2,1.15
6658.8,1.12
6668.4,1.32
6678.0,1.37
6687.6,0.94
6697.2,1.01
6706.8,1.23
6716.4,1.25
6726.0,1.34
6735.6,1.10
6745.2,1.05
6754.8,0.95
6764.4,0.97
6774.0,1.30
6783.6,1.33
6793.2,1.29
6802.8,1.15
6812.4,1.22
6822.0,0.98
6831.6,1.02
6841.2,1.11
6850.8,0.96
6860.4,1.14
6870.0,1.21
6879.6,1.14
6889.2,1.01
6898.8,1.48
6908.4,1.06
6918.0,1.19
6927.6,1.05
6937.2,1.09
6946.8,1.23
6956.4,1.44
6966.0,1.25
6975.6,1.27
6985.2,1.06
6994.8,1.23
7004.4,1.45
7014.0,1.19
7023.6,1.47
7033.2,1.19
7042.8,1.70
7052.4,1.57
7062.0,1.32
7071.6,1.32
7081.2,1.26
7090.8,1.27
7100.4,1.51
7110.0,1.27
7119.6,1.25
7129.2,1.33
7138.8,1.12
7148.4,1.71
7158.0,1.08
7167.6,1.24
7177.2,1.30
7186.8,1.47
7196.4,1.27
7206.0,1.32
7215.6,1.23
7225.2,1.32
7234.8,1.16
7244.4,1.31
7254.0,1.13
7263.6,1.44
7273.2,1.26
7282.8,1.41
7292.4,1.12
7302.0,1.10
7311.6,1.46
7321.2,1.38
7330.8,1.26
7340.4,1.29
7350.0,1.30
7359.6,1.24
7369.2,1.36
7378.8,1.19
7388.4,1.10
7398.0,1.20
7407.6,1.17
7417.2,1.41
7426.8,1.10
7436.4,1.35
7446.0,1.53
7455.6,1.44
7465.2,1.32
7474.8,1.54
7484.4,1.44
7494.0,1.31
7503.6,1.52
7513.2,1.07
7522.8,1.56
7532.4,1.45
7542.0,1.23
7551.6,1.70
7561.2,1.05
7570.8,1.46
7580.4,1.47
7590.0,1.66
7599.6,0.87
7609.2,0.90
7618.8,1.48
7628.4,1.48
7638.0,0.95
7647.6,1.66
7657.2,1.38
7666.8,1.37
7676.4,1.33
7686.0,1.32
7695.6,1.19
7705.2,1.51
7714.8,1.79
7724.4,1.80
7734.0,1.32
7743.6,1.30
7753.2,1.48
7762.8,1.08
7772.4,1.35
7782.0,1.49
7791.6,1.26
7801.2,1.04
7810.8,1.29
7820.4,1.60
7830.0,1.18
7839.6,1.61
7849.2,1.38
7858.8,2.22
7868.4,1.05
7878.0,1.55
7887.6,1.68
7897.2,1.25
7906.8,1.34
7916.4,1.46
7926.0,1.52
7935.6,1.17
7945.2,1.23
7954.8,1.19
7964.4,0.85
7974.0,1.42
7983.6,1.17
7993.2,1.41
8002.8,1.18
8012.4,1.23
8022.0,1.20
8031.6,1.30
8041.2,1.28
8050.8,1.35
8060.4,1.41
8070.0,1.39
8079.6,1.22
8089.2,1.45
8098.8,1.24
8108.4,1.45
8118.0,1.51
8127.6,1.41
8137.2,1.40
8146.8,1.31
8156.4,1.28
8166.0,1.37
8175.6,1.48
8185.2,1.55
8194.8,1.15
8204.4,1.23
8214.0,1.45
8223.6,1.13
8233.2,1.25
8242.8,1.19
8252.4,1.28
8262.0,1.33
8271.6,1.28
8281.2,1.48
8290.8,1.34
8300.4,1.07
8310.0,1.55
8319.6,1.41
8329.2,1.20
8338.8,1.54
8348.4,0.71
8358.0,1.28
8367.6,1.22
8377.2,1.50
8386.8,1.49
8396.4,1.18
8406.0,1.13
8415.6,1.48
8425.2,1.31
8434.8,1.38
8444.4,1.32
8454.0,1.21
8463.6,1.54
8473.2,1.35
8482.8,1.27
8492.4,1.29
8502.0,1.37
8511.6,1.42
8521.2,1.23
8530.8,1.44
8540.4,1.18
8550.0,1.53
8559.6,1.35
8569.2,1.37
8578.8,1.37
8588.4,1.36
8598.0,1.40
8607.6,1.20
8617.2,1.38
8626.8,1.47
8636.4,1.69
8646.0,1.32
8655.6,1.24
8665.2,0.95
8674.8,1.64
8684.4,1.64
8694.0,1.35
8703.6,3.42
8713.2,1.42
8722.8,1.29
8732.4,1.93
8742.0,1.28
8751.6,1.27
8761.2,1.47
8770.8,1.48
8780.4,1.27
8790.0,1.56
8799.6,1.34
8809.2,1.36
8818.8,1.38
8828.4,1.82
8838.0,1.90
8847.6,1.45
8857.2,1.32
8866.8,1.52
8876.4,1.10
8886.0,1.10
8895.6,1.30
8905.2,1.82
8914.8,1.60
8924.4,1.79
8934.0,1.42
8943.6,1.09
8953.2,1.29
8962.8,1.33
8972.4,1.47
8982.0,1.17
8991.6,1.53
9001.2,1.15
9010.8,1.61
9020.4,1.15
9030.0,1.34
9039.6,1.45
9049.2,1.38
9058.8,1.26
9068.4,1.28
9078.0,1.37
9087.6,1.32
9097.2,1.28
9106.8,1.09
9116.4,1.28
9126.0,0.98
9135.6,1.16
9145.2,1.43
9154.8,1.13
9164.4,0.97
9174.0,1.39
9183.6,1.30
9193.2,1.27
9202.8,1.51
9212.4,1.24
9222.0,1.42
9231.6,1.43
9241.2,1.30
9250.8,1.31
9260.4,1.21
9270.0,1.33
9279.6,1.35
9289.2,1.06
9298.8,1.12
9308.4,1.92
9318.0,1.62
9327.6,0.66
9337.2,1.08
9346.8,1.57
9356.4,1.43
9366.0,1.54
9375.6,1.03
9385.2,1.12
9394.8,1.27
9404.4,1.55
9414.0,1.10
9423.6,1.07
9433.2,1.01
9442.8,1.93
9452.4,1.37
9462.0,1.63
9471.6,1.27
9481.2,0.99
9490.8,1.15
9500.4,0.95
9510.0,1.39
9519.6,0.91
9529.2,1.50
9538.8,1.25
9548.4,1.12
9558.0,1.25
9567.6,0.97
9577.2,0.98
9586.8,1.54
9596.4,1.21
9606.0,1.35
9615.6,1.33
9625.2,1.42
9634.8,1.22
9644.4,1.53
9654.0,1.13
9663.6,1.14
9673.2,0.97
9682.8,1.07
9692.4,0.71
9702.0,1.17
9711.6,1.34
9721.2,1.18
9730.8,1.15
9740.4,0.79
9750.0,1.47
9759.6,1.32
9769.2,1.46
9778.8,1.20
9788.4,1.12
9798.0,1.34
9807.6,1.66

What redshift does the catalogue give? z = 0.326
